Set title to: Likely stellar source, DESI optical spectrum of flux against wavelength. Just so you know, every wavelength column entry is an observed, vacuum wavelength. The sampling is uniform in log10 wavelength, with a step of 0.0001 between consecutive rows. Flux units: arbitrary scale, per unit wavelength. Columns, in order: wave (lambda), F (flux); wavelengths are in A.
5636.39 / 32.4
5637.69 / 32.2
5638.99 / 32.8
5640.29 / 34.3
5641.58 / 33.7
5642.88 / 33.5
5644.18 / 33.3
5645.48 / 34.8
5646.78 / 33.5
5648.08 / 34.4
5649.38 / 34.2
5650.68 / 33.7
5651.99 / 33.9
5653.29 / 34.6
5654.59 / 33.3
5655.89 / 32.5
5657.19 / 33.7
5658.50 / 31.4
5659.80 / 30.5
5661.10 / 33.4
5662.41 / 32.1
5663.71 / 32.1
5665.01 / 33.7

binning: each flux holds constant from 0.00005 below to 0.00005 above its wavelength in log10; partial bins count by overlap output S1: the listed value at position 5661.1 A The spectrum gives 33.4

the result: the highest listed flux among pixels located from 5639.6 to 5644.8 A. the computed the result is 34.3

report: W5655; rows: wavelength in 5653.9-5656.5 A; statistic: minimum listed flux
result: 32.5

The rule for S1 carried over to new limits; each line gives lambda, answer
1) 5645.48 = 34.8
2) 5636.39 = 32.4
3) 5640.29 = 34.3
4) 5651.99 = 33.9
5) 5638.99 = 32.8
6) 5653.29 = 34.6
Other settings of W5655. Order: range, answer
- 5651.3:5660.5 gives 30.5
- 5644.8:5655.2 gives 33.3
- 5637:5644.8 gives 32.2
